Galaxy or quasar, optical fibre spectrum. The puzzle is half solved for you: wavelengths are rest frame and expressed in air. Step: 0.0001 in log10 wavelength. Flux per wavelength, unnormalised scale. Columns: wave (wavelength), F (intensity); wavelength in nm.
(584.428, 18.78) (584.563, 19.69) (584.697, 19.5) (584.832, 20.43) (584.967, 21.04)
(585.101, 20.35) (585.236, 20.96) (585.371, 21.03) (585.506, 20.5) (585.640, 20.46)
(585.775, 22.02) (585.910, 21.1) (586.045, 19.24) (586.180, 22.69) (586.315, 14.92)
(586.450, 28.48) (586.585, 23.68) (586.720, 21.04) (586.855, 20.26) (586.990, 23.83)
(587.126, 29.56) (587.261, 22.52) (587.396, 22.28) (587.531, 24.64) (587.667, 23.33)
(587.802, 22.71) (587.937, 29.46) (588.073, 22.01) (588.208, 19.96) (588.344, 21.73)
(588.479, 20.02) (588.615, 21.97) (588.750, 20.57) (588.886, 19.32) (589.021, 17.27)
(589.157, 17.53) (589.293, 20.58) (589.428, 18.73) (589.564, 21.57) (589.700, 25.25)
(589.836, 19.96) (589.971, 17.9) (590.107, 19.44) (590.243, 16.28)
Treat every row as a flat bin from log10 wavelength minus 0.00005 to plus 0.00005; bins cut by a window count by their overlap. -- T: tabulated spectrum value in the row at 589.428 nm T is 18.73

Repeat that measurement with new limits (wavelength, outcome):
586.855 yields 20.26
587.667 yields 23.33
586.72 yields 21.04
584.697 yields 19.5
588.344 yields 21.73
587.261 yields 22.52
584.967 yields 21.04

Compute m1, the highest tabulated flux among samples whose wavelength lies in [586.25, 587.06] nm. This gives 28.48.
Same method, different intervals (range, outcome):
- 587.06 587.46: 29.56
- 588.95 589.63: 21.57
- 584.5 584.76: 19.69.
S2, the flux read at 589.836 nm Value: 19.96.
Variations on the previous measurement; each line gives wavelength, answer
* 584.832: 20.43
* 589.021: 17.27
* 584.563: 19.69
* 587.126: 29.56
